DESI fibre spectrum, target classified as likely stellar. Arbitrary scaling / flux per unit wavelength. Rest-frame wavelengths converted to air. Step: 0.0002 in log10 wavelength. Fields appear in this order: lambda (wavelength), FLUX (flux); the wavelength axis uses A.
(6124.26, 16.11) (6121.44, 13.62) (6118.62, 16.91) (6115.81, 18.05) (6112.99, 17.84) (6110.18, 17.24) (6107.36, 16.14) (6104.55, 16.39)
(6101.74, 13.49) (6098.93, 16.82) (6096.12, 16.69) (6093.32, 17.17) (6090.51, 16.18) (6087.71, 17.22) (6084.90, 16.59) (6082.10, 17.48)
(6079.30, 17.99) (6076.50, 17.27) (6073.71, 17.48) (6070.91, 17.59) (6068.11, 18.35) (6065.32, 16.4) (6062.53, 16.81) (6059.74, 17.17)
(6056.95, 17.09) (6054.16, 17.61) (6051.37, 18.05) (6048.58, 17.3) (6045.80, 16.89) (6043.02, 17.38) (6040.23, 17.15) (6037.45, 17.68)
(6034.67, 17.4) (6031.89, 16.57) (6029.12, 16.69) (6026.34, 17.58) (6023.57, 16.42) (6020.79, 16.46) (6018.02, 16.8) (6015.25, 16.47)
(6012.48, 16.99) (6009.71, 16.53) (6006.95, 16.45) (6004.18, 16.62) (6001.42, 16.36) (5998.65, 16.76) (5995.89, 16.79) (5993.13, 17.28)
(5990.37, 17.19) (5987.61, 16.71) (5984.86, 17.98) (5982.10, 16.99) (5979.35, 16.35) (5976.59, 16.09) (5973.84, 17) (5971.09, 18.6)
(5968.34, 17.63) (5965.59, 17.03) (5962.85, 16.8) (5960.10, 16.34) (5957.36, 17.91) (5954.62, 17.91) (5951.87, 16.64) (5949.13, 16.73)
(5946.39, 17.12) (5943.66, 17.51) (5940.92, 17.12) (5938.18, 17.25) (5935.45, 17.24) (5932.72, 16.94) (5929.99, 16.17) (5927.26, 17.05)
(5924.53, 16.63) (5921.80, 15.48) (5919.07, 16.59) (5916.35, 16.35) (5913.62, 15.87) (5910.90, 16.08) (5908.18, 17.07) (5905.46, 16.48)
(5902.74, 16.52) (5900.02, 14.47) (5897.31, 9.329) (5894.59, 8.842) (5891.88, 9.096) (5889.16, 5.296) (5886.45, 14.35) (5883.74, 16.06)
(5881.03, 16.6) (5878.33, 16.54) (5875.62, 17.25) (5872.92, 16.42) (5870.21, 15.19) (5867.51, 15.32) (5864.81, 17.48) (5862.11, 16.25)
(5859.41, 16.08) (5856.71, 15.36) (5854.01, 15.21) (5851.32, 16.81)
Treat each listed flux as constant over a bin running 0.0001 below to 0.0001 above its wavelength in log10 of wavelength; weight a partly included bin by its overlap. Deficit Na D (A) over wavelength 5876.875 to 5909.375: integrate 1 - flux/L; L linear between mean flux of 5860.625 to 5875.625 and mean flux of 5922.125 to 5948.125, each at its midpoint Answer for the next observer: 6.1 A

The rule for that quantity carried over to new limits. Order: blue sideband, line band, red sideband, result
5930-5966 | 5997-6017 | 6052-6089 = 0.70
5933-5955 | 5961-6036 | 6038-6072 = 1.42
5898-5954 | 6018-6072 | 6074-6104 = -1.69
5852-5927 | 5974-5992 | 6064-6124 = -1.26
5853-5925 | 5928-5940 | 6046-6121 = -1.21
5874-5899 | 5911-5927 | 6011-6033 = -3.04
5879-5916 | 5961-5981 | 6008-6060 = -2.01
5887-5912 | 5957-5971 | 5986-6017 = -1.83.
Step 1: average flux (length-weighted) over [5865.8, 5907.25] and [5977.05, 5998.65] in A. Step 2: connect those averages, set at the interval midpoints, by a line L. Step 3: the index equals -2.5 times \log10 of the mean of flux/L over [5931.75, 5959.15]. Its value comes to -0.10 mag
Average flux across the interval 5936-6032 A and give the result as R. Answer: 17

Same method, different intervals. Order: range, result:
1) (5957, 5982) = 17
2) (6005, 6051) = 16.9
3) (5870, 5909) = 13.9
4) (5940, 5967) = 17.1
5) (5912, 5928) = 16.3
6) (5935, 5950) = 17.2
